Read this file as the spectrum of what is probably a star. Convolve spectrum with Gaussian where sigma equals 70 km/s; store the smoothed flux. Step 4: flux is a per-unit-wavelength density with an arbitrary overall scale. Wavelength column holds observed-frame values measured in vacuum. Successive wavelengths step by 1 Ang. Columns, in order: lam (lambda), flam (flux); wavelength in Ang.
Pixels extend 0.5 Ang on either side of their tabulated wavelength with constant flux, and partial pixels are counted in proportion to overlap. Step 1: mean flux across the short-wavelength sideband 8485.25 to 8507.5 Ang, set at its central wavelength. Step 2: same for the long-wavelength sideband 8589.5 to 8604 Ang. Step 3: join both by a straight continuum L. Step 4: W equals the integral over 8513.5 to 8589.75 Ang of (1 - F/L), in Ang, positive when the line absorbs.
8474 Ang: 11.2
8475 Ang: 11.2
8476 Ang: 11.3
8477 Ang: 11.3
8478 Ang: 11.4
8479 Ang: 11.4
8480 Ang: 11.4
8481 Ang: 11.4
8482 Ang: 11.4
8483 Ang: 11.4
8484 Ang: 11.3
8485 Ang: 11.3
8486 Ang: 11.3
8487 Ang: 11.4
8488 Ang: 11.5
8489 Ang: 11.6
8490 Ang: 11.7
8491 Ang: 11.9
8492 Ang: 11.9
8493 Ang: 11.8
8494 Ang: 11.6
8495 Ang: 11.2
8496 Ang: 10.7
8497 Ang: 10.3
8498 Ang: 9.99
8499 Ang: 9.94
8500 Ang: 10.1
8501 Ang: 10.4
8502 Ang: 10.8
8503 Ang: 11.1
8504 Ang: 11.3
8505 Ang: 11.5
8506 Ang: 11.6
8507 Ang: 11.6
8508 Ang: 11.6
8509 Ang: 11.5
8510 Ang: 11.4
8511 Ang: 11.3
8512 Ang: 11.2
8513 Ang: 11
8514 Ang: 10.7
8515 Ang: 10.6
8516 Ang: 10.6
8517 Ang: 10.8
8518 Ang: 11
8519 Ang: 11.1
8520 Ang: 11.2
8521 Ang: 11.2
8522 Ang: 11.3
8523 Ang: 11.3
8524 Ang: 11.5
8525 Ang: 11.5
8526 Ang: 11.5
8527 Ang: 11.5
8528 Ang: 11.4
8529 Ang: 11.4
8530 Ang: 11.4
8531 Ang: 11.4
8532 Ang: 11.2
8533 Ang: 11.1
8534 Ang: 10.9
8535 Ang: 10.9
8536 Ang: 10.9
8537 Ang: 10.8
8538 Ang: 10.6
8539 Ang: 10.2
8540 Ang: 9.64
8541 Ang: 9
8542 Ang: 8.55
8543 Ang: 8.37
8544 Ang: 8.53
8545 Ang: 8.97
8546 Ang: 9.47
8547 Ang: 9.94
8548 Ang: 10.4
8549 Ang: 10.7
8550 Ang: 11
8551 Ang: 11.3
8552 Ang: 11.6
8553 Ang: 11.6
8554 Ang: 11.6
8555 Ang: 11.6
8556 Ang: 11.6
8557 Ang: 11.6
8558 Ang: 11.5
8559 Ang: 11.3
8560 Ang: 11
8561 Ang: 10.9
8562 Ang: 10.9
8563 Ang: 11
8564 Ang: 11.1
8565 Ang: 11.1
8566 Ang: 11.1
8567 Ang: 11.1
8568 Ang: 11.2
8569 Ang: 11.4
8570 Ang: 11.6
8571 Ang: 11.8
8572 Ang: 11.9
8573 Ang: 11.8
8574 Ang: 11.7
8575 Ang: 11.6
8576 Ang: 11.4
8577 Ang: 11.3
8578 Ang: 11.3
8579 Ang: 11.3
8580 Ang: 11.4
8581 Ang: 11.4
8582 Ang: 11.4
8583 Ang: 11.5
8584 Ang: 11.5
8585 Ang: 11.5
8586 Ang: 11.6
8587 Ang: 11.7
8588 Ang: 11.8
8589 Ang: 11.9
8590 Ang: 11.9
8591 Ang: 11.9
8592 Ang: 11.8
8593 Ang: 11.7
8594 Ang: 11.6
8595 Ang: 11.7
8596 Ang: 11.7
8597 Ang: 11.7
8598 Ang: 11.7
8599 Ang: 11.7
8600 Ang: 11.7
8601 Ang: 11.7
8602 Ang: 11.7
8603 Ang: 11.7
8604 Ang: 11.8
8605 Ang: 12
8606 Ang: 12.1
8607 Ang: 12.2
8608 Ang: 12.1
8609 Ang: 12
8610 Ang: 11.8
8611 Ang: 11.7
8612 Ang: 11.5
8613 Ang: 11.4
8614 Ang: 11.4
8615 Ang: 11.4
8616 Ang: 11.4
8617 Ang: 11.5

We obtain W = 2.9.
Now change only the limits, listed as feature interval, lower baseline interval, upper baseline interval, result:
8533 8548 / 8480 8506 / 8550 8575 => 2.0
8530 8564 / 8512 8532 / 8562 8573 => 1.9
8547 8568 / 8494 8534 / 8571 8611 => 0.5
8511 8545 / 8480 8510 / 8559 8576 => 1.7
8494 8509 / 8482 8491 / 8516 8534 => 0.6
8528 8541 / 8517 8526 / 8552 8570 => 0.5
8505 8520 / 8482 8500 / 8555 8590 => 0.1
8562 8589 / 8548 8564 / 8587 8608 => 0.2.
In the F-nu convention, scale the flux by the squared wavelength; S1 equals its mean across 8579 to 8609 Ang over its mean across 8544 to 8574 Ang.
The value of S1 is 1.1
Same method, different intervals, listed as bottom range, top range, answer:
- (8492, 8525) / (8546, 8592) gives 1.04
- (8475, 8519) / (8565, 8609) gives 1.06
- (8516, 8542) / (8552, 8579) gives 1.05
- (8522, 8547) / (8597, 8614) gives 1.14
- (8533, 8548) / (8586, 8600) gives 1.21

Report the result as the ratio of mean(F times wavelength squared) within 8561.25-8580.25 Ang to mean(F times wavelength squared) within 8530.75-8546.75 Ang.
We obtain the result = 1.1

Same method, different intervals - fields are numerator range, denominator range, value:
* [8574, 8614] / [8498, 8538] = 1.07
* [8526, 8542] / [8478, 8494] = 0.95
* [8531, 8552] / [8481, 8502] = 0.93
